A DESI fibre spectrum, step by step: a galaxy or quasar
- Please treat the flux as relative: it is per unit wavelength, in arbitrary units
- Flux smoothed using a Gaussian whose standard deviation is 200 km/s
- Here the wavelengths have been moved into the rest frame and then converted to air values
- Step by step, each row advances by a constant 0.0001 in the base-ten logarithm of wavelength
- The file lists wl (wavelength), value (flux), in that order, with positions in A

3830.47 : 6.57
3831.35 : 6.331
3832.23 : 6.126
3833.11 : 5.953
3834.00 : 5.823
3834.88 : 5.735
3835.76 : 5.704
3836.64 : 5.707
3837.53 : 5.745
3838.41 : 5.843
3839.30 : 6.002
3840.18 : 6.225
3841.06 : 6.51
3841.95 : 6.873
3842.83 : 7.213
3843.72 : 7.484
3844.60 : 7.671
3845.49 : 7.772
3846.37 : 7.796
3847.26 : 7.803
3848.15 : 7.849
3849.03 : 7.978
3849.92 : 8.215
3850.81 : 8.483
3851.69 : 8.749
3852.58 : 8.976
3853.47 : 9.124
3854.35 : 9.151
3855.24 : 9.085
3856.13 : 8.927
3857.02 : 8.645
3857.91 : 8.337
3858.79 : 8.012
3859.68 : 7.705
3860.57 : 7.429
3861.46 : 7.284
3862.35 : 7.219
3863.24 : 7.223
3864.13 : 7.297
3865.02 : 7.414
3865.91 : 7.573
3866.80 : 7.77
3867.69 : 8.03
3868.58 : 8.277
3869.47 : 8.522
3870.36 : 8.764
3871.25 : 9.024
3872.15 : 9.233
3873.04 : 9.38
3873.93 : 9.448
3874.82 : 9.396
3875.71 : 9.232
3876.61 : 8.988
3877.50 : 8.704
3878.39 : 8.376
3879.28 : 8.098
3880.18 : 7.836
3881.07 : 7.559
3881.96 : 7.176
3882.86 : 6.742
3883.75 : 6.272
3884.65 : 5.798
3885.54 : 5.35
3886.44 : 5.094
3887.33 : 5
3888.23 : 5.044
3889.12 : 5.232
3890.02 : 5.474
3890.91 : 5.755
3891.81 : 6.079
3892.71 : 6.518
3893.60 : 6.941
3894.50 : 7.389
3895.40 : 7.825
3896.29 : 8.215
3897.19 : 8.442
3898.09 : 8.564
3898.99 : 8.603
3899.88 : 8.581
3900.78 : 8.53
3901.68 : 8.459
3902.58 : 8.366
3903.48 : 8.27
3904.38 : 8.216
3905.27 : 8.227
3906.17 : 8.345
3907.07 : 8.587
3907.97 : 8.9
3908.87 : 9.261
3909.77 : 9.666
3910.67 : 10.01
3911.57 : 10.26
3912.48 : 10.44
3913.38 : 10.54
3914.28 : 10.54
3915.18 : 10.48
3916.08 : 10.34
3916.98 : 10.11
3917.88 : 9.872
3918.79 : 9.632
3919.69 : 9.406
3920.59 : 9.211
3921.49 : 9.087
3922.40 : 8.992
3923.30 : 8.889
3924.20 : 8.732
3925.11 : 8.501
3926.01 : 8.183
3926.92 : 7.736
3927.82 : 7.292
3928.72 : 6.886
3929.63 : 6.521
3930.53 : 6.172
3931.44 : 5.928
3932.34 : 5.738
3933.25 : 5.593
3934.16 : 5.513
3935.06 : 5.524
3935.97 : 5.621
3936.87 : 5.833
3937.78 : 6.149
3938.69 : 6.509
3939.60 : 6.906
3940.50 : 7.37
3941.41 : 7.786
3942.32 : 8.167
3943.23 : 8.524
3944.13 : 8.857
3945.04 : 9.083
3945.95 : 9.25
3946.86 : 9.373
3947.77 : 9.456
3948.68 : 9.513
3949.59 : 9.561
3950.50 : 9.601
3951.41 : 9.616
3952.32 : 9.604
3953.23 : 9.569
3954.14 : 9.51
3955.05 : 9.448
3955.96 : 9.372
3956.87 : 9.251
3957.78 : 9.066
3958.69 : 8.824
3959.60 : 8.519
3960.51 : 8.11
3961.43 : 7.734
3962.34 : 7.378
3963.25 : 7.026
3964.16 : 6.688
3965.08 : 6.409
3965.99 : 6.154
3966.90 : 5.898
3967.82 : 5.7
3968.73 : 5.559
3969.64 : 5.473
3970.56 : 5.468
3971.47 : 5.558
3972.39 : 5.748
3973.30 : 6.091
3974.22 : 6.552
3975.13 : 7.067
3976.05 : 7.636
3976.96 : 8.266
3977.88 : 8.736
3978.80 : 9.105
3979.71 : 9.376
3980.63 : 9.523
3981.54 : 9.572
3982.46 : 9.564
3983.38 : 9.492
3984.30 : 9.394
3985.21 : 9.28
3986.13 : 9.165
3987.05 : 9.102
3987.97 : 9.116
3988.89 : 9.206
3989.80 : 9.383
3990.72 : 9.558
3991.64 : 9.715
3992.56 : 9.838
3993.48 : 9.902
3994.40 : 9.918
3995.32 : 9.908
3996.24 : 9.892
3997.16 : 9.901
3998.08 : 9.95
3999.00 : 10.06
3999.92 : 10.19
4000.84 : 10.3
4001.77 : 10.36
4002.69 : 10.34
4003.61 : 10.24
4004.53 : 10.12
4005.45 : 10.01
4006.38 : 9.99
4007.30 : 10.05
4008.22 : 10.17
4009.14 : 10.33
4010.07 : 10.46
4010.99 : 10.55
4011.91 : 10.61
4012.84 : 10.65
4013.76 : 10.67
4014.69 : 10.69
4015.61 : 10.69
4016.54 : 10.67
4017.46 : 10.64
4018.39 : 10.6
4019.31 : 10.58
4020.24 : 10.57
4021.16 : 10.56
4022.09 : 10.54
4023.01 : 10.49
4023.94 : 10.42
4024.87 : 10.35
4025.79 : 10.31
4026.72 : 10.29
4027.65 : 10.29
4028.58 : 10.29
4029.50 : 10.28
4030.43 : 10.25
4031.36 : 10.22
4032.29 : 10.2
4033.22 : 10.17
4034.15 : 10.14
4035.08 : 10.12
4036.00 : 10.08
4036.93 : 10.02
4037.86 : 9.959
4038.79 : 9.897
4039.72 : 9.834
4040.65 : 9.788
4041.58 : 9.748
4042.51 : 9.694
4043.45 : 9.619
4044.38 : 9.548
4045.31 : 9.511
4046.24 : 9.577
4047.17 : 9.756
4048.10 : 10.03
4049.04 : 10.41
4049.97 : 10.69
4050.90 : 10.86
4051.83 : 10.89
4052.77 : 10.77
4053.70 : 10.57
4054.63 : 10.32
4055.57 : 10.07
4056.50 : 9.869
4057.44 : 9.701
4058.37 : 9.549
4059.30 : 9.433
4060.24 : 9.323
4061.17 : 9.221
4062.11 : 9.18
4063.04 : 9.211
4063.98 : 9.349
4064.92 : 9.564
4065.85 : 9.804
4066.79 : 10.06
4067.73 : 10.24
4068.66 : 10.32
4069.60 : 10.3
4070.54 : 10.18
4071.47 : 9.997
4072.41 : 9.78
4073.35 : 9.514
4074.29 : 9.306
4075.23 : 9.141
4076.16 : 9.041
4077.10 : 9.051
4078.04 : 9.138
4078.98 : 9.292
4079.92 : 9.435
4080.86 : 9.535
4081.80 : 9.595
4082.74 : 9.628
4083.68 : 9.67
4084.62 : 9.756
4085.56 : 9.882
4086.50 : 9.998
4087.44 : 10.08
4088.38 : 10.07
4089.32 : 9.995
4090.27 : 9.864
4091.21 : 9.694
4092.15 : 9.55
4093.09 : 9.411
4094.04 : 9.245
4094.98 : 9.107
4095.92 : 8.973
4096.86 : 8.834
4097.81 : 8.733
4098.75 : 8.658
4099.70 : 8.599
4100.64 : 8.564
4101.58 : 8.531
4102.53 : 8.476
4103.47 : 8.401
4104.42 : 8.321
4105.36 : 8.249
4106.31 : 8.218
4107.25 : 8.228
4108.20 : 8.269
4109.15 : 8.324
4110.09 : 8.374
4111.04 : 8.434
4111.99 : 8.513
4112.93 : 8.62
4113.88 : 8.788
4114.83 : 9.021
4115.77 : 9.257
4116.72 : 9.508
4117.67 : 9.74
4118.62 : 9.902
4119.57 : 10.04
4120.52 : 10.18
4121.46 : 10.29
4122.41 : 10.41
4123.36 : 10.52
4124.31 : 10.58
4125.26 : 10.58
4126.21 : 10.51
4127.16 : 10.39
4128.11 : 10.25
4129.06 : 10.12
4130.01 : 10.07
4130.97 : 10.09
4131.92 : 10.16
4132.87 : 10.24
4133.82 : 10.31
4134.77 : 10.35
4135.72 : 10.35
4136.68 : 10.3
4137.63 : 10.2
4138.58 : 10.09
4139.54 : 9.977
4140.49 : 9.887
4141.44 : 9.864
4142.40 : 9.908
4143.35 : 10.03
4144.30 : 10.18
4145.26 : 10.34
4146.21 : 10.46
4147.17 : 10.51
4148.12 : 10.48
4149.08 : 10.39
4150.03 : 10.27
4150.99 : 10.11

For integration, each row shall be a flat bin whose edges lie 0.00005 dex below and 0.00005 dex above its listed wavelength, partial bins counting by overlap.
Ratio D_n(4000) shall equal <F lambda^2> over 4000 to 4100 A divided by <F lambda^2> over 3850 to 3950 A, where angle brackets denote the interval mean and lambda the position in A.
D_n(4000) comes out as 1.33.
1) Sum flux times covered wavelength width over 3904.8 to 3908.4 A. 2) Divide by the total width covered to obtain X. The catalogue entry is 8.53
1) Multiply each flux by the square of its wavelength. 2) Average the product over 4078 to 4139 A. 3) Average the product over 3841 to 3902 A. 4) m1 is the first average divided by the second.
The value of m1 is 1.4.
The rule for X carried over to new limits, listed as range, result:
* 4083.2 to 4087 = 9.84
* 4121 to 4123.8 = 10.4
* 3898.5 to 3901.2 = 8.58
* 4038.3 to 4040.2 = 9.87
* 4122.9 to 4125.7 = 10.6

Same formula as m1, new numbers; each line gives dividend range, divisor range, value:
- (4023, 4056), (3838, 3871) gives 1.42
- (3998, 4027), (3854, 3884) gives 1.37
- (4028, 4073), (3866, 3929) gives 1.31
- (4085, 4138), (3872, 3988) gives 1.29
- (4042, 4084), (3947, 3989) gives 1.25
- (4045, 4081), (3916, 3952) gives 1.31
